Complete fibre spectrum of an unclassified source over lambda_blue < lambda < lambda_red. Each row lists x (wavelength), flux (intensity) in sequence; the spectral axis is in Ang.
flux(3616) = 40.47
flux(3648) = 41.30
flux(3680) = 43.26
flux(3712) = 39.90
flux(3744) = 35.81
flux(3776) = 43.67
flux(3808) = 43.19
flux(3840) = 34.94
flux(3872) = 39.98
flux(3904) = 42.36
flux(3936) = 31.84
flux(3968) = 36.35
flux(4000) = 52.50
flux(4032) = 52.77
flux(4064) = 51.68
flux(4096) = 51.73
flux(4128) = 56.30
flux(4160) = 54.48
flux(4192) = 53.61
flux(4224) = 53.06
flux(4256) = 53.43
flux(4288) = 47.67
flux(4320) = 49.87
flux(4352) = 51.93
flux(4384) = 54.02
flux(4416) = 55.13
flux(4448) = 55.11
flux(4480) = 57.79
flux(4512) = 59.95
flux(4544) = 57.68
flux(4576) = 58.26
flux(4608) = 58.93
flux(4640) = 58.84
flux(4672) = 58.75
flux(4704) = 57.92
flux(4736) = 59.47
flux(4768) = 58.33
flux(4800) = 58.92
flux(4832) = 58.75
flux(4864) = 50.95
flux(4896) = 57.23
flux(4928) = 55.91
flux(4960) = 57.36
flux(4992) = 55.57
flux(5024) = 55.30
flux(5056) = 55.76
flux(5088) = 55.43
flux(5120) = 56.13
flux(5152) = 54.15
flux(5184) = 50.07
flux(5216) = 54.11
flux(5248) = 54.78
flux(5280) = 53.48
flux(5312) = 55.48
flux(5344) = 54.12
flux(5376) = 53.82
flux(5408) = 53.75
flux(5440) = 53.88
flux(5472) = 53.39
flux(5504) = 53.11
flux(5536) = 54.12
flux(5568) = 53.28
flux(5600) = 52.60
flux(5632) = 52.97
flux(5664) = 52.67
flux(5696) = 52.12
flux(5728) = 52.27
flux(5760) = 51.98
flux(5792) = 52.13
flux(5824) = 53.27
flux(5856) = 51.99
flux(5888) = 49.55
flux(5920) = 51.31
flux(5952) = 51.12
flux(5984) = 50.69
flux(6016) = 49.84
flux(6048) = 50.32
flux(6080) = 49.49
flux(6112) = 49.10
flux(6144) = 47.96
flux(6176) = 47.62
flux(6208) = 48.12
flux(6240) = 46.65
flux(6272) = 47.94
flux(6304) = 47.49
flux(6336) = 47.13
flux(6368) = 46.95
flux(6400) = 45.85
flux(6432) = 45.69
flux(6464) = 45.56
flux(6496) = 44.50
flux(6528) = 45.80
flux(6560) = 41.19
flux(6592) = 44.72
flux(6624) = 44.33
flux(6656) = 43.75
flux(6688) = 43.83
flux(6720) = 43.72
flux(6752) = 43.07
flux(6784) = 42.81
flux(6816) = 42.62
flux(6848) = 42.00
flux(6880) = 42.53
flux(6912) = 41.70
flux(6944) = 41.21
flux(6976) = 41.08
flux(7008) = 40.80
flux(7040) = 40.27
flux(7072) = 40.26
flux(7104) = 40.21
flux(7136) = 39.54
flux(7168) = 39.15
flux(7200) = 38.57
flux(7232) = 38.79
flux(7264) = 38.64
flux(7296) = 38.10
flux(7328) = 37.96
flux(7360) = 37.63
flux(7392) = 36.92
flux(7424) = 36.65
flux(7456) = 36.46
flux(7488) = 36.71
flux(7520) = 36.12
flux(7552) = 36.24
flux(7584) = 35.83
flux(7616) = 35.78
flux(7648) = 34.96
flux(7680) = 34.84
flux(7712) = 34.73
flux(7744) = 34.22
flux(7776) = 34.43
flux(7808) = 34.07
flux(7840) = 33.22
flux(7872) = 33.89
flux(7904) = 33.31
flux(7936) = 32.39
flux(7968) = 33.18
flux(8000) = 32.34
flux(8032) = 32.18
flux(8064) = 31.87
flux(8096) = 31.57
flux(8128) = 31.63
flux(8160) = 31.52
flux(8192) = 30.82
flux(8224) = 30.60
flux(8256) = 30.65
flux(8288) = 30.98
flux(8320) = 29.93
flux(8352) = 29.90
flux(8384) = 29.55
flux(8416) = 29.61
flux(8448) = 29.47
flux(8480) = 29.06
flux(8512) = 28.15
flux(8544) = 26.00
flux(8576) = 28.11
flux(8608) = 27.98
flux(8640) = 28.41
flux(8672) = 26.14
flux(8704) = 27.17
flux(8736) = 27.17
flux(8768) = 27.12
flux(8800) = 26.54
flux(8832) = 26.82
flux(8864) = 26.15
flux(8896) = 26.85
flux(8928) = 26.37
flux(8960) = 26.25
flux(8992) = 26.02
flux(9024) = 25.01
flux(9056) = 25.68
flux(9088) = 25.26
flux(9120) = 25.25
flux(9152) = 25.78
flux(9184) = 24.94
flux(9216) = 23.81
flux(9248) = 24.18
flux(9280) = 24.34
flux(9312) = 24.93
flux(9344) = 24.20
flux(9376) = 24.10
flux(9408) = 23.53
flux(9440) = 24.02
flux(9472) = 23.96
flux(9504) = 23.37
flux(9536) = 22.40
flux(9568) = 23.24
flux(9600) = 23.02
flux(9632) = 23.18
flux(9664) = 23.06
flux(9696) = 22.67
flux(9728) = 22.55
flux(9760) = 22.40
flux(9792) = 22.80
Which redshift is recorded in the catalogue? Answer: 0.00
